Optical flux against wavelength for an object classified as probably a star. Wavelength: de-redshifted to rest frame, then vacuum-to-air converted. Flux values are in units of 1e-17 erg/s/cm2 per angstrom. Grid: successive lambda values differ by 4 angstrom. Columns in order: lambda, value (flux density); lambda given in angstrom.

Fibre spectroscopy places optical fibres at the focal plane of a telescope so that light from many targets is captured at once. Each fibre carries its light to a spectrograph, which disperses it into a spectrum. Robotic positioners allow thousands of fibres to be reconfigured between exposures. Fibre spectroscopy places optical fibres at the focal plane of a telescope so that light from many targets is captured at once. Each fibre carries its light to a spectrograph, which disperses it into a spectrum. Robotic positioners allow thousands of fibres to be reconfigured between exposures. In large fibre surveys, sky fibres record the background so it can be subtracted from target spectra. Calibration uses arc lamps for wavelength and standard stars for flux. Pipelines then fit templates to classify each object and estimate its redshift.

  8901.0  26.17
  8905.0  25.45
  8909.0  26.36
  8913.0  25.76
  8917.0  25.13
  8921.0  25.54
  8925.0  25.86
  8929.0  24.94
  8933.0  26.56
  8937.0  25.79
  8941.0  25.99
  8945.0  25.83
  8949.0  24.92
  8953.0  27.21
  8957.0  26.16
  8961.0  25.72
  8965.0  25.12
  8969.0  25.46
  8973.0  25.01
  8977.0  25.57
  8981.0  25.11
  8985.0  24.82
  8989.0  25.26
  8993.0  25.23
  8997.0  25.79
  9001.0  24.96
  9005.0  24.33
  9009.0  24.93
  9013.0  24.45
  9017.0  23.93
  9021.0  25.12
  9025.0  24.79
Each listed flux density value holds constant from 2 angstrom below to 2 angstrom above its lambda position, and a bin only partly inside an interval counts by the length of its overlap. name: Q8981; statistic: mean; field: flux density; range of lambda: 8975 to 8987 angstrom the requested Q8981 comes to 25.2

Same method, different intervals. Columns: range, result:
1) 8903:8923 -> 25.6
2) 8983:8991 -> 25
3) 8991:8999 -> 25.5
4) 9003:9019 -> 24.4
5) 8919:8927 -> 25.7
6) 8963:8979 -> 25.3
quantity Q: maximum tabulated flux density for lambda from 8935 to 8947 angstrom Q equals 25.99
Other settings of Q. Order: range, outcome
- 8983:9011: 25.79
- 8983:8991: 25.26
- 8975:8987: 25.57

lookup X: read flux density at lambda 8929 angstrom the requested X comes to 24.94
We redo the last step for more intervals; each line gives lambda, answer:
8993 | 25.23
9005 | 24.33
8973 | 25.01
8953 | 27.21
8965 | 25.12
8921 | 25.54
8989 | 25.26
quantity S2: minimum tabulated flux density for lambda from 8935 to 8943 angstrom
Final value 25.79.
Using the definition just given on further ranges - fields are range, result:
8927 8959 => 24.92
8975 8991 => 24.82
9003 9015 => 24.33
